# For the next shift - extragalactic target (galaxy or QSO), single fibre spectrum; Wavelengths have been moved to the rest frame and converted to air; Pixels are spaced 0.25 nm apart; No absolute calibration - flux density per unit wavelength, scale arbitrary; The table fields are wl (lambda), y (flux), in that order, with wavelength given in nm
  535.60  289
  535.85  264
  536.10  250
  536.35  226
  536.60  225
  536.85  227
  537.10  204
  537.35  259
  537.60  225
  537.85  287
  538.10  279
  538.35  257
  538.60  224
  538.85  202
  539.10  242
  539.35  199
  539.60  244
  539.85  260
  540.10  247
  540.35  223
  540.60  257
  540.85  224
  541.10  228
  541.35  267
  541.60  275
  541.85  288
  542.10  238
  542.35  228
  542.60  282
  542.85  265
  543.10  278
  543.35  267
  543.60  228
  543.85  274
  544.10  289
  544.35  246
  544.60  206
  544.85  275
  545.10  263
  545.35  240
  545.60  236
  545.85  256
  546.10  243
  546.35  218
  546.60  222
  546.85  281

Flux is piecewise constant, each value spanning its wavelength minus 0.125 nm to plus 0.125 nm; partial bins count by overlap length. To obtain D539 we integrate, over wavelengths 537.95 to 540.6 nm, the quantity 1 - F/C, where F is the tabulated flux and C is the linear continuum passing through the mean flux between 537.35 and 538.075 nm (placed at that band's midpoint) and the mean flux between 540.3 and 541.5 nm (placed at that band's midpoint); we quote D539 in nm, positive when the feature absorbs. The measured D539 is 0.12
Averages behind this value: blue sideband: 260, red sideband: 242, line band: 239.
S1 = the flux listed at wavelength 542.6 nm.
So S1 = 282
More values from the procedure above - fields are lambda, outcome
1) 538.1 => 279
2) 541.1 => 228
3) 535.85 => 264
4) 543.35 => 267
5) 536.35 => 226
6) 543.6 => 228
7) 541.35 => 267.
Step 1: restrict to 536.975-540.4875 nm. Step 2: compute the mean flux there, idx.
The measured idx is 239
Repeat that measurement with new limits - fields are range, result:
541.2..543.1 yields 264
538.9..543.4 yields 250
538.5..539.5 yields 217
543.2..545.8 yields 253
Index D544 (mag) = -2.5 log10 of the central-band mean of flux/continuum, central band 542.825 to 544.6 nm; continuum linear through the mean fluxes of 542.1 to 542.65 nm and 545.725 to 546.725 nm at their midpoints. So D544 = -0.07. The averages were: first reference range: 247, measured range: 260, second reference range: 235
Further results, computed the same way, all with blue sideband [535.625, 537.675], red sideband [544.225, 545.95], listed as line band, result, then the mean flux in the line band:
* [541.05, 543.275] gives -0.08 mag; 262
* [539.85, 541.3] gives 0.01 mag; 240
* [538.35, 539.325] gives 0.07 mag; 225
